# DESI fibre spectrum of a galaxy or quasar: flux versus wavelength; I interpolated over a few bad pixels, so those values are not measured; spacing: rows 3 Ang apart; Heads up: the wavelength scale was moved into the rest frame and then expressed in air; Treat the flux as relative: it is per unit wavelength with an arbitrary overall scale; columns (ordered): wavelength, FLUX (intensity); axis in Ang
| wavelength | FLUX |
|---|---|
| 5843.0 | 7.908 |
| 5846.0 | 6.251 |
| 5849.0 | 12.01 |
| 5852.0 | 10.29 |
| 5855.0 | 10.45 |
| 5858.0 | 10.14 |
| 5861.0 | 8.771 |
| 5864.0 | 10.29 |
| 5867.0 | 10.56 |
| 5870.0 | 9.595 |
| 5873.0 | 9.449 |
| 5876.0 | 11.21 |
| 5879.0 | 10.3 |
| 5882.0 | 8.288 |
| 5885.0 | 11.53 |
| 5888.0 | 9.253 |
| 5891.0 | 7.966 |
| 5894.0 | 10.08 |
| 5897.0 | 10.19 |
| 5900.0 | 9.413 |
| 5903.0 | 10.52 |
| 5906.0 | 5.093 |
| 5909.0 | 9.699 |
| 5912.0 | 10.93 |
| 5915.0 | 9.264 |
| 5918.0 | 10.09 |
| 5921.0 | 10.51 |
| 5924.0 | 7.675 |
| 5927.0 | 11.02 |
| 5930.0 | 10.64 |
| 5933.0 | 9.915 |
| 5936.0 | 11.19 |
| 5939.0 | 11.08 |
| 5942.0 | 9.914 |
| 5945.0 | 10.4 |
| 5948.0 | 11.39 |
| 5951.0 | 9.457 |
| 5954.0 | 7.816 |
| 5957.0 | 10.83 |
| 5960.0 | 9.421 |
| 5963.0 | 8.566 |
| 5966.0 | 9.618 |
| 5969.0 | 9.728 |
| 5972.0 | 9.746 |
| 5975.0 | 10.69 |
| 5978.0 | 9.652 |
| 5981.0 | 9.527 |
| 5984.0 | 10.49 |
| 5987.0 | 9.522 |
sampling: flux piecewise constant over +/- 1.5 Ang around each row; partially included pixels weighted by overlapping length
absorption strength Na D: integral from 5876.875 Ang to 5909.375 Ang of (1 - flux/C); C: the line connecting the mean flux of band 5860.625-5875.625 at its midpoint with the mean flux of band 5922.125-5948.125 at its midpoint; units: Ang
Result 2.4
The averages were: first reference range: 9.92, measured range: 9.33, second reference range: 10.3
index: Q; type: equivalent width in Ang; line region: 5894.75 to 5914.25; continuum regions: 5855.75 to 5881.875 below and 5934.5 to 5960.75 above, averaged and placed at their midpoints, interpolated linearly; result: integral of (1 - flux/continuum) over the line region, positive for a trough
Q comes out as 1.4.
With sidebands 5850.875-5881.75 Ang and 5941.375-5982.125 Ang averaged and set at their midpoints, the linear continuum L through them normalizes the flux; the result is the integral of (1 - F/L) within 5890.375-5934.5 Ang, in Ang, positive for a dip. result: 1.5 Ang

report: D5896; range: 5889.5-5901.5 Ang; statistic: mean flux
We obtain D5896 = 9.41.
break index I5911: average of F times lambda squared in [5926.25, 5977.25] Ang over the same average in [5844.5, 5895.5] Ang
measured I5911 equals 1.06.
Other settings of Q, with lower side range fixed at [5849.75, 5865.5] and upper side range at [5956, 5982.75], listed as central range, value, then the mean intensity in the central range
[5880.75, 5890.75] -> 0.5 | 9.51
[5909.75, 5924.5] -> 0.1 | 9.83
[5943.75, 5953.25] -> -0.4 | 10.2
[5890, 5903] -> 0.5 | 9.6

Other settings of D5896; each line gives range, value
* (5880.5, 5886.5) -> 9.91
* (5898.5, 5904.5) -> 9.97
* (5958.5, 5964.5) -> 8.99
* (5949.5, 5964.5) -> 9.22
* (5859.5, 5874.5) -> 9.73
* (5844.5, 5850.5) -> 9.13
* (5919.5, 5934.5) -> 9.95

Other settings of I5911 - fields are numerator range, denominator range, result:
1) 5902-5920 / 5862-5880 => 0.92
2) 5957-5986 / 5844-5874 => 1.04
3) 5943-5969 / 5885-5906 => 1.05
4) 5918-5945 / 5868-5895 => 1.07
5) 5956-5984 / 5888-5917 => 1.08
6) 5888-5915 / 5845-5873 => 0.95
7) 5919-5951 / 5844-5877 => 1.07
